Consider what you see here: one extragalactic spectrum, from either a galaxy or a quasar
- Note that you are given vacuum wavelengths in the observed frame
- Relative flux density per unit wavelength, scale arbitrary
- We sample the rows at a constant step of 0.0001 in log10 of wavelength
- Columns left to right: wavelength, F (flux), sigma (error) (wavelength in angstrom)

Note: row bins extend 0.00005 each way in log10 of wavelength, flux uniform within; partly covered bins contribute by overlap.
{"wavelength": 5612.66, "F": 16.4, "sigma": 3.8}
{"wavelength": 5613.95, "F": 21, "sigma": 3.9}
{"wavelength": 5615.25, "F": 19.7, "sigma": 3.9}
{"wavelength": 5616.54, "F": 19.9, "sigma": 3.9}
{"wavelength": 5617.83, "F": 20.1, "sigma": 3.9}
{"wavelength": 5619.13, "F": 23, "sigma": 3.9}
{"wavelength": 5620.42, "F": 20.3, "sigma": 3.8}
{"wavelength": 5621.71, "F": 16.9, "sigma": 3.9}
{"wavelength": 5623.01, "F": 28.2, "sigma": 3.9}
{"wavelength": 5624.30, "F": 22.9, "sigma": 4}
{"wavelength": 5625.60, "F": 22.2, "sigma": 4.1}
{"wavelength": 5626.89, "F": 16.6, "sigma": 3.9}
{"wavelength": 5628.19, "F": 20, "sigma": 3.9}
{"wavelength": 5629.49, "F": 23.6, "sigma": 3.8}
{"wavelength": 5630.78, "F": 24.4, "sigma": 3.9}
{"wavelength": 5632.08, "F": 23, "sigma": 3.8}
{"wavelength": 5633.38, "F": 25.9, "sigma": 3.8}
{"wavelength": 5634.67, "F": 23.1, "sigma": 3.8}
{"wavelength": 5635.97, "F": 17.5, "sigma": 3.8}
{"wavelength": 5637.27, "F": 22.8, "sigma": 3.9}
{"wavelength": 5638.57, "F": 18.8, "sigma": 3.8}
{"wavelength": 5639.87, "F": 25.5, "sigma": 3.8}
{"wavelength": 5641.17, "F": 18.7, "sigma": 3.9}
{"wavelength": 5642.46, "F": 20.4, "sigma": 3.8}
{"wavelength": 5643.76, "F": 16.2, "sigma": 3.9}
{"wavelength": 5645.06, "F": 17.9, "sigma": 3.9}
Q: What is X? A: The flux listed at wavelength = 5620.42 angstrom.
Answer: 20.3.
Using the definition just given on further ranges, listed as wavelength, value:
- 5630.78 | 24.4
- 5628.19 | 20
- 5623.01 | 28.2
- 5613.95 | 21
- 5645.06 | 17.9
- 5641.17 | 18.7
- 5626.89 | 16.6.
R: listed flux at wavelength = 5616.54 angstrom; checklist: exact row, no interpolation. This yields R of 19.9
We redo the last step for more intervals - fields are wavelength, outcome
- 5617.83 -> 20.1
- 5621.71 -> 16.9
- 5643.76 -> 16.2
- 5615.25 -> 19.7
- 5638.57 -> 18.8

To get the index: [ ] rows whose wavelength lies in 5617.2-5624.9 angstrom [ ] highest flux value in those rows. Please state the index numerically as 28.2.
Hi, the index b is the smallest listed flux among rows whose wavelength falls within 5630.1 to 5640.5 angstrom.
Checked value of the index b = 17.5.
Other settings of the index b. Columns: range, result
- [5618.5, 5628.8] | 16.6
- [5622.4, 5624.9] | 22.9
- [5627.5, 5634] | 20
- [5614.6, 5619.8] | 19.7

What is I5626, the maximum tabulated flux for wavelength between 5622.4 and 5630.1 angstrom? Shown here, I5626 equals 28.2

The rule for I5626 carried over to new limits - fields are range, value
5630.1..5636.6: 25.9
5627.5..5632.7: 24.4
